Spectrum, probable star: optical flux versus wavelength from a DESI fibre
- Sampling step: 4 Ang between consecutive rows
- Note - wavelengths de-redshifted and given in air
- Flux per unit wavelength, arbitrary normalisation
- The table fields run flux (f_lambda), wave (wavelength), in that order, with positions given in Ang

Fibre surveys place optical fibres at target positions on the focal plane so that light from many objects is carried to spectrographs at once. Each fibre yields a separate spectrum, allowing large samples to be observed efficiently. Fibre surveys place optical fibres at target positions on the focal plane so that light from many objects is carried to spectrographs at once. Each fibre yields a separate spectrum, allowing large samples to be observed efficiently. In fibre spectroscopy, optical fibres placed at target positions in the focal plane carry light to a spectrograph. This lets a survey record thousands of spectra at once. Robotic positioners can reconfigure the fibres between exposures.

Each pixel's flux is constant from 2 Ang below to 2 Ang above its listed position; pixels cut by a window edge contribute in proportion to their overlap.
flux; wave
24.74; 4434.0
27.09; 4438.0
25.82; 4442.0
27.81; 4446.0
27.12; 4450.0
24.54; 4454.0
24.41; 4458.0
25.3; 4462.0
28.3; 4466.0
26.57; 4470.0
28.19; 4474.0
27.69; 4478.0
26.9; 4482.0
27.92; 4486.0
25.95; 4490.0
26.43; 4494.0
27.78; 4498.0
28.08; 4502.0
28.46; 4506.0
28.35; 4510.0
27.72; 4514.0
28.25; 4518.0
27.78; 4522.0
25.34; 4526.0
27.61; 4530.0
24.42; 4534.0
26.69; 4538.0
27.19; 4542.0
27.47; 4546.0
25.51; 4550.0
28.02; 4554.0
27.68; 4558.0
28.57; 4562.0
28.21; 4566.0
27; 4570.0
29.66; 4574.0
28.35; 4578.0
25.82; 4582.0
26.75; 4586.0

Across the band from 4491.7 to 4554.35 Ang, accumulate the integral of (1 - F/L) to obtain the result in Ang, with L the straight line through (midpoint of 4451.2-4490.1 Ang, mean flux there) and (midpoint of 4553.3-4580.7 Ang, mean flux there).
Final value 0.6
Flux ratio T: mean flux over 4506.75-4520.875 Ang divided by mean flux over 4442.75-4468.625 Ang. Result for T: 1.07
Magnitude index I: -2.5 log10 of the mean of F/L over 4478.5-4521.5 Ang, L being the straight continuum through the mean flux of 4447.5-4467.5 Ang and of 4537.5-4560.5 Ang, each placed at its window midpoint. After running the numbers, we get -0.04 mag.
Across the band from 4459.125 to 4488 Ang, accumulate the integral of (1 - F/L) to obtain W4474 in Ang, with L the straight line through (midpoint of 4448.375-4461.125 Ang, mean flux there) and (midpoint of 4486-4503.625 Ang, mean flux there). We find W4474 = -1.1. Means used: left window 25.3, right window 27.1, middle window 27.2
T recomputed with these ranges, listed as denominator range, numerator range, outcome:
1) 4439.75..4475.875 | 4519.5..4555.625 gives 1.01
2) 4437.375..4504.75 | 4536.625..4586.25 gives 1.02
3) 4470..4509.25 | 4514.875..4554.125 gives 0.98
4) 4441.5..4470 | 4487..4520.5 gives 1.05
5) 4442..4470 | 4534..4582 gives 1.05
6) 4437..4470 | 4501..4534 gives 1.05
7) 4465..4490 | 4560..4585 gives 1.02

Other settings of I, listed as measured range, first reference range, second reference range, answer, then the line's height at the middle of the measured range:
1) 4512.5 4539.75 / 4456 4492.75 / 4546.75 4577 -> 0.02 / 27.4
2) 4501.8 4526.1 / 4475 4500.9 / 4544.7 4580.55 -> -0.02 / 27.4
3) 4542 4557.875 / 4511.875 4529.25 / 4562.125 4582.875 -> 0.02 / 27.7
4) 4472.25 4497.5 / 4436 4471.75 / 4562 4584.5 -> -0.02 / 26.7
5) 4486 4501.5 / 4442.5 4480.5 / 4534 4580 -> 0.00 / 26.9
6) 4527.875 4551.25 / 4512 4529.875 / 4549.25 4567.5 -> 0.04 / 27.5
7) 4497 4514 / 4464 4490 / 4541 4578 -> -0.02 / 27.6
